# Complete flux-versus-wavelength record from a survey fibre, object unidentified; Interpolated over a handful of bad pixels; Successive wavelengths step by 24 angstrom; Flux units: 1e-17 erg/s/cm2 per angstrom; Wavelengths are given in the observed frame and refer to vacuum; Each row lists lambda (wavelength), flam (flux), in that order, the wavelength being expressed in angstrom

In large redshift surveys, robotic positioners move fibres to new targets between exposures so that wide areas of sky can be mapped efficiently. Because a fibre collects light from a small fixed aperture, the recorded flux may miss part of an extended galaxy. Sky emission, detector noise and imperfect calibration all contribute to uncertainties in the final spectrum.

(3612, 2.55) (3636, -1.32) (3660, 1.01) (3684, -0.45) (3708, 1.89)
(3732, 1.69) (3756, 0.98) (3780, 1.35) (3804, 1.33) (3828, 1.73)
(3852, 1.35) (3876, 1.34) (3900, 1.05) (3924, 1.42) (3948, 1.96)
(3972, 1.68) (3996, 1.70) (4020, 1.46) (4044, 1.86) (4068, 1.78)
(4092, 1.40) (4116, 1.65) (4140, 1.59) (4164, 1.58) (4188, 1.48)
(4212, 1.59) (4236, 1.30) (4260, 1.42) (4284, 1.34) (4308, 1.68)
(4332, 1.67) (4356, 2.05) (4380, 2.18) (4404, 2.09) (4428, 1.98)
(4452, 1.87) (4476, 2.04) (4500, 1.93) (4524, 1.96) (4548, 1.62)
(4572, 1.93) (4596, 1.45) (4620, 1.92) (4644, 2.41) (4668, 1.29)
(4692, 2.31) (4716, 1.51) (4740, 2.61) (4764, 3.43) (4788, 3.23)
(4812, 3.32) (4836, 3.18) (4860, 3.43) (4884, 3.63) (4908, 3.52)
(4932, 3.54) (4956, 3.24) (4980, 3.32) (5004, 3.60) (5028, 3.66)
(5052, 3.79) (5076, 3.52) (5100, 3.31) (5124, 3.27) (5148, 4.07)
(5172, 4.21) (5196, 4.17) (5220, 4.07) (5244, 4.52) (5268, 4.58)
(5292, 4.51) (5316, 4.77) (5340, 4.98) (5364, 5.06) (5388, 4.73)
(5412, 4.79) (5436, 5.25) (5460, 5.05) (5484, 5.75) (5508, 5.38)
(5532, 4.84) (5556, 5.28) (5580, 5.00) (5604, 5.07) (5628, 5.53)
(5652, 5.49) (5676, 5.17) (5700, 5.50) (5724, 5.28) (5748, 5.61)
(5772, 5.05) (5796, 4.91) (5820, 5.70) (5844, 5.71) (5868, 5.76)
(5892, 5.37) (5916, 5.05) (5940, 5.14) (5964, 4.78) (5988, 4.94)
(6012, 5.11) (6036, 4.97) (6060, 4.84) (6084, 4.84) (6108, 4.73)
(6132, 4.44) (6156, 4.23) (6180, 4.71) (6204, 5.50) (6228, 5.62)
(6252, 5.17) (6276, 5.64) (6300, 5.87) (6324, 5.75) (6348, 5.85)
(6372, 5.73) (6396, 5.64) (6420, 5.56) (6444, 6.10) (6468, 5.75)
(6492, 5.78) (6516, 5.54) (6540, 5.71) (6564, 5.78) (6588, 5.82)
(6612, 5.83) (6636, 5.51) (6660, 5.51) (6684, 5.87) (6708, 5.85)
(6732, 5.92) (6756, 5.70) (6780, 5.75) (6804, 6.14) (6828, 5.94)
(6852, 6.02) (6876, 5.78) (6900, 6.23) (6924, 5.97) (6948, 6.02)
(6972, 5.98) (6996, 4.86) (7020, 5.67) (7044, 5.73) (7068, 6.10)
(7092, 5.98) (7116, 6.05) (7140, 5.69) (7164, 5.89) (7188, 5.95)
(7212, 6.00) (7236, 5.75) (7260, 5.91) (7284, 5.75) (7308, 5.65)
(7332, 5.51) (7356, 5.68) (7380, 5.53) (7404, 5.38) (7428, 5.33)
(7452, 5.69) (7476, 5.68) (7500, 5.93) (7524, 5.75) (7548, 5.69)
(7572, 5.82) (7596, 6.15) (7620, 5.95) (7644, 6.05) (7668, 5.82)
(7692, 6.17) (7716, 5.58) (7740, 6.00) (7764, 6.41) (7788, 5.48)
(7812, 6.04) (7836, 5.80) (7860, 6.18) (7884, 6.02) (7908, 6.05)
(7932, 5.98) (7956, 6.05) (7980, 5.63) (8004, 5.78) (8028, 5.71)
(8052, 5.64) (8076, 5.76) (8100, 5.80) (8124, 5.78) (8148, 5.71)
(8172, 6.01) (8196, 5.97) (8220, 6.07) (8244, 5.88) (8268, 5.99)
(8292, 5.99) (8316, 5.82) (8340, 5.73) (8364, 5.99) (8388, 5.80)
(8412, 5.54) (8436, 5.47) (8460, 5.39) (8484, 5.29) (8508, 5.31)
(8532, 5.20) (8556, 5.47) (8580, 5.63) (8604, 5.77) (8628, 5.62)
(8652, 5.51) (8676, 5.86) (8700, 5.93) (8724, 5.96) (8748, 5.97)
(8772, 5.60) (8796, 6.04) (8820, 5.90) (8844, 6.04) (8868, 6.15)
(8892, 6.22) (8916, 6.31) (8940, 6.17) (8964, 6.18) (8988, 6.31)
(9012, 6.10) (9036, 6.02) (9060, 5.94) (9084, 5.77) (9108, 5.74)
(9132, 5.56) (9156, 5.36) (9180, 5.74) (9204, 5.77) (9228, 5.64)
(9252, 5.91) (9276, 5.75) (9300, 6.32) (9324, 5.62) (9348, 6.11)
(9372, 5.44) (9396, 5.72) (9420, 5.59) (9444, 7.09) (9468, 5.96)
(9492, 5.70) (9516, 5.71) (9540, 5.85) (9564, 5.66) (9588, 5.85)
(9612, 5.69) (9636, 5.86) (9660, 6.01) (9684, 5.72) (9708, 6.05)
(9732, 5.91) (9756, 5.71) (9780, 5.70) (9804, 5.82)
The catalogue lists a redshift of 0.187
